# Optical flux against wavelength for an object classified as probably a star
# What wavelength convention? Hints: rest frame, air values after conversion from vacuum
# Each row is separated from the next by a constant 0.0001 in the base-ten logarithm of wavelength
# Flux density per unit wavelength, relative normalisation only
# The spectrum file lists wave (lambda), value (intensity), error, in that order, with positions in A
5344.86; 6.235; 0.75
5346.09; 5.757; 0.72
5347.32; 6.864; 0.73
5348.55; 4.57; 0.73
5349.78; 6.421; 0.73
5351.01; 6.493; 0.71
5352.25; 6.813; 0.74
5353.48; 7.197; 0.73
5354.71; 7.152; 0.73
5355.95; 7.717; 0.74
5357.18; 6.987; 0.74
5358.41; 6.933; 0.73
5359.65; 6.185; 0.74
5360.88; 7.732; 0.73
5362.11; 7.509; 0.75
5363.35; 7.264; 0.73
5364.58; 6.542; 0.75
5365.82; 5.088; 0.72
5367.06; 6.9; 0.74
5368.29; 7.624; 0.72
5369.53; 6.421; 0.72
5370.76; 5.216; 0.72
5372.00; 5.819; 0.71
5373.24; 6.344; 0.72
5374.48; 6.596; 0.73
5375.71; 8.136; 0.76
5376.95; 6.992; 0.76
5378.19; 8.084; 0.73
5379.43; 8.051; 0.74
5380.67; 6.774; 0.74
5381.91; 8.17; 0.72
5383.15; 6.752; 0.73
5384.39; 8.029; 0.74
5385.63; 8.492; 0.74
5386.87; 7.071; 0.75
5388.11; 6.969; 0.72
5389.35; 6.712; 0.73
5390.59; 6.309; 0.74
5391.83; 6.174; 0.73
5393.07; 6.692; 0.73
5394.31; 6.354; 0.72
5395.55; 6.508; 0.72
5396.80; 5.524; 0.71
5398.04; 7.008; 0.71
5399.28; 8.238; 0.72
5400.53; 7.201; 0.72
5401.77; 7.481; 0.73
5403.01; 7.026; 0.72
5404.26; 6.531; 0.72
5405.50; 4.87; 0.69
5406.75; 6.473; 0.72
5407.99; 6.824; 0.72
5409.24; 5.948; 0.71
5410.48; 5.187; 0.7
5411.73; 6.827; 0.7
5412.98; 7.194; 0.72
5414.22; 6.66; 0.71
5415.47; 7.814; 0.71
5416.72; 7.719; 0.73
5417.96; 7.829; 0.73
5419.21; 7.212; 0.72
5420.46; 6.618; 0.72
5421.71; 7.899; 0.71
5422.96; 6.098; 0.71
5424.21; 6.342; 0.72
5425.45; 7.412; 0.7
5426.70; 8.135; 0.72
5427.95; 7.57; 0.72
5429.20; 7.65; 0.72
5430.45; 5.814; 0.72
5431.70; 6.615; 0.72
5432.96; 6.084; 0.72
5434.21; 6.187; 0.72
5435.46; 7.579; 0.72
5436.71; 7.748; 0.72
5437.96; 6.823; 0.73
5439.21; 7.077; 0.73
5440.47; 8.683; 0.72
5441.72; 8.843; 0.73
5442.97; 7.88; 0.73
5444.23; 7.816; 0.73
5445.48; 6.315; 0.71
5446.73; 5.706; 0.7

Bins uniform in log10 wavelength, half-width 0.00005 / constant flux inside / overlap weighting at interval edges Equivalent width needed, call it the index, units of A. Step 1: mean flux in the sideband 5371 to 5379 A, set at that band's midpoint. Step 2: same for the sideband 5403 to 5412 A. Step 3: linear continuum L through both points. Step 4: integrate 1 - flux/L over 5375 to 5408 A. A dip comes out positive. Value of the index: -2.5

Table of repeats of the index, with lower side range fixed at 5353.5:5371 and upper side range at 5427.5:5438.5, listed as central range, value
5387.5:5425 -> 0.7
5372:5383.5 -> -0.7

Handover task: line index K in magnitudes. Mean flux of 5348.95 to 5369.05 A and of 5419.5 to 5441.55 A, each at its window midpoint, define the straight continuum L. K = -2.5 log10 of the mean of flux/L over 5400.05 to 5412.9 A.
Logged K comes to 0.093 mag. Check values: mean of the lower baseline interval 6.88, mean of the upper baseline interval 7.12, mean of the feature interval 6.46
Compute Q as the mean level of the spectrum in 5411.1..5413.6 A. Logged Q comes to 7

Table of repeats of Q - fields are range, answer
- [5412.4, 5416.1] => 7.22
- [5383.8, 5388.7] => 7.64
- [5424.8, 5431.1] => 7.32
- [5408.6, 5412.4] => 5.99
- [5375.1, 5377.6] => 7.56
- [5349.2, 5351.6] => 6.46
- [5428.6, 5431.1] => 6.72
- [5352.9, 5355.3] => 7.18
